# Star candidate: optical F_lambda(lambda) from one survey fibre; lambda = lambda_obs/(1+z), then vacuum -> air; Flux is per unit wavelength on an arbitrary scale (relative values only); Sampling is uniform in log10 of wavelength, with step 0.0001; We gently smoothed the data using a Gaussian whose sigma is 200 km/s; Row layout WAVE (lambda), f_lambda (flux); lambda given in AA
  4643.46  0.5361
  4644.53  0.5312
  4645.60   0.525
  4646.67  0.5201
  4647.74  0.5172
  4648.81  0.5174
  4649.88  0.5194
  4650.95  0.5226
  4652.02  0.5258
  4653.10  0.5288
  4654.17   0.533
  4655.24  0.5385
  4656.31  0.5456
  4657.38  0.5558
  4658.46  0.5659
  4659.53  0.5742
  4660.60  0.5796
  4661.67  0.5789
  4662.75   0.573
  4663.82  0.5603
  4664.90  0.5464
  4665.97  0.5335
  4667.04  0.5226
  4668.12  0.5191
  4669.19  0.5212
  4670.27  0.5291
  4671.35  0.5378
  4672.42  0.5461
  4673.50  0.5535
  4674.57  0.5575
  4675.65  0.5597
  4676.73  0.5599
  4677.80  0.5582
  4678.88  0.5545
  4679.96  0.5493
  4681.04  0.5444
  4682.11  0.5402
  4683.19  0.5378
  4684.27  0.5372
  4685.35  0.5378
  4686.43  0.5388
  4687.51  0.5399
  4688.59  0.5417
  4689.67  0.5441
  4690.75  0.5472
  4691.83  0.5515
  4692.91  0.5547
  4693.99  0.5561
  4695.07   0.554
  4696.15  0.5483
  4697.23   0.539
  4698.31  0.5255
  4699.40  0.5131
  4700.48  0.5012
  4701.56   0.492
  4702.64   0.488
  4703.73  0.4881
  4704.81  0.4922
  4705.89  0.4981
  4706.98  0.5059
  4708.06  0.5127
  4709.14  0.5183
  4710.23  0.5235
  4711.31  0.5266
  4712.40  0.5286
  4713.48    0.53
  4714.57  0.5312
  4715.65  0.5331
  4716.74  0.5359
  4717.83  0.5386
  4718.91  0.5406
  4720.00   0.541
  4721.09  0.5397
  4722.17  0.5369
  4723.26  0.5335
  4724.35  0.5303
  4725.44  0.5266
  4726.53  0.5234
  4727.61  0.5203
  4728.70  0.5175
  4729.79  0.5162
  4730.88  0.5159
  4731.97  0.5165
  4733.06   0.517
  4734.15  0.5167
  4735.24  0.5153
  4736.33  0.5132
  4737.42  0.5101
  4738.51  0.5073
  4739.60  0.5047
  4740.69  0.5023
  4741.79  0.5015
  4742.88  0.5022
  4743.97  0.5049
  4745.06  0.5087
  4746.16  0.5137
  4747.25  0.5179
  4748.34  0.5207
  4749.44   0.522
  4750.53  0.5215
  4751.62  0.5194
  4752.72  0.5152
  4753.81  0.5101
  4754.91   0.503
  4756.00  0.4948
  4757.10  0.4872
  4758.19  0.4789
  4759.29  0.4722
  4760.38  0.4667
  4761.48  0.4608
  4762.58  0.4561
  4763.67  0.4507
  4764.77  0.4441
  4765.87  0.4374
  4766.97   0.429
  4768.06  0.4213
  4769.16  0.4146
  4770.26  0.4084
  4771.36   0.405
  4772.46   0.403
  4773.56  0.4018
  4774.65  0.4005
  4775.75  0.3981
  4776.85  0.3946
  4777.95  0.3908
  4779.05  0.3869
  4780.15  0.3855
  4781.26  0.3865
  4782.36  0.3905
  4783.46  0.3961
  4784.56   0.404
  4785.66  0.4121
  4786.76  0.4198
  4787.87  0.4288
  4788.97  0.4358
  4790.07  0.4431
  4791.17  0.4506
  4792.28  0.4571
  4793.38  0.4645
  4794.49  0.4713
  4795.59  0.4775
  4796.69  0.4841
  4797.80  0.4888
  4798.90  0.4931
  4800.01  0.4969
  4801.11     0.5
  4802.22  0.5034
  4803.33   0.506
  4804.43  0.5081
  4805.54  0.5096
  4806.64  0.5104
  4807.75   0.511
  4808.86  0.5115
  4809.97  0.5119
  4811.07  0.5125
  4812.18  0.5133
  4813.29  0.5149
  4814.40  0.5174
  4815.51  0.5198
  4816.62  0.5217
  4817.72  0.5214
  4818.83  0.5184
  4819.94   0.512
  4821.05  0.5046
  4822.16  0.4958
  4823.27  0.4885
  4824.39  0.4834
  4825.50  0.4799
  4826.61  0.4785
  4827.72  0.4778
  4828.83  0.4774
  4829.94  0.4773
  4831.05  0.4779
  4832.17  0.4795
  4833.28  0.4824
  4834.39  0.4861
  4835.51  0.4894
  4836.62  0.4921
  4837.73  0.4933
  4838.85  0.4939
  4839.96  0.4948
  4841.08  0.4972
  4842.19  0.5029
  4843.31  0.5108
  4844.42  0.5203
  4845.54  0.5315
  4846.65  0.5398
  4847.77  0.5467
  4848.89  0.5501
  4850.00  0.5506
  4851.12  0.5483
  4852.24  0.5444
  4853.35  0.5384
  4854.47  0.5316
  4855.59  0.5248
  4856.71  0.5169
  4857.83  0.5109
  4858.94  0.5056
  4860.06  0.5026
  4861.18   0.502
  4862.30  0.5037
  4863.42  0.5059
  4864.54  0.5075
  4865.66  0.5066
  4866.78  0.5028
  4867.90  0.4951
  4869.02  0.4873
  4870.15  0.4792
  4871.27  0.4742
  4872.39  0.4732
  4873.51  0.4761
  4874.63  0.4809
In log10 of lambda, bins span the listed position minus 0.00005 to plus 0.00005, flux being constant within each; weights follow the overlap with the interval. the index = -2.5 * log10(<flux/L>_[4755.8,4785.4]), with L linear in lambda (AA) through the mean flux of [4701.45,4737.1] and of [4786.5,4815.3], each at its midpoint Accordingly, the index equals 0.18 mag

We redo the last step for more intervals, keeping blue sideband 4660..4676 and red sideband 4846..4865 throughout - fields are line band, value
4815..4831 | 0.070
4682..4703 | 0.021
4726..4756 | 0.054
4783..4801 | 0.176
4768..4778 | 0.307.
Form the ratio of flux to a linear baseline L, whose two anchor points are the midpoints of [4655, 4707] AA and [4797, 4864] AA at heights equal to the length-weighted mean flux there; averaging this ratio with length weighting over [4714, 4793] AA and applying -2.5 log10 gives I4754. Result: 0.11 mag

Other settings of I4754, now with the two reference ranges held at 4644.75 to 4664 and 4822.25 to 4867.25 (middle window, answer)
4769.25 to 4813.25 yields 0.147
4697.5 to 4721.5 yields 0.029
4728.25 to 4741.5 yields 0.032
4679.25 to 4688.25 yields -0.007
